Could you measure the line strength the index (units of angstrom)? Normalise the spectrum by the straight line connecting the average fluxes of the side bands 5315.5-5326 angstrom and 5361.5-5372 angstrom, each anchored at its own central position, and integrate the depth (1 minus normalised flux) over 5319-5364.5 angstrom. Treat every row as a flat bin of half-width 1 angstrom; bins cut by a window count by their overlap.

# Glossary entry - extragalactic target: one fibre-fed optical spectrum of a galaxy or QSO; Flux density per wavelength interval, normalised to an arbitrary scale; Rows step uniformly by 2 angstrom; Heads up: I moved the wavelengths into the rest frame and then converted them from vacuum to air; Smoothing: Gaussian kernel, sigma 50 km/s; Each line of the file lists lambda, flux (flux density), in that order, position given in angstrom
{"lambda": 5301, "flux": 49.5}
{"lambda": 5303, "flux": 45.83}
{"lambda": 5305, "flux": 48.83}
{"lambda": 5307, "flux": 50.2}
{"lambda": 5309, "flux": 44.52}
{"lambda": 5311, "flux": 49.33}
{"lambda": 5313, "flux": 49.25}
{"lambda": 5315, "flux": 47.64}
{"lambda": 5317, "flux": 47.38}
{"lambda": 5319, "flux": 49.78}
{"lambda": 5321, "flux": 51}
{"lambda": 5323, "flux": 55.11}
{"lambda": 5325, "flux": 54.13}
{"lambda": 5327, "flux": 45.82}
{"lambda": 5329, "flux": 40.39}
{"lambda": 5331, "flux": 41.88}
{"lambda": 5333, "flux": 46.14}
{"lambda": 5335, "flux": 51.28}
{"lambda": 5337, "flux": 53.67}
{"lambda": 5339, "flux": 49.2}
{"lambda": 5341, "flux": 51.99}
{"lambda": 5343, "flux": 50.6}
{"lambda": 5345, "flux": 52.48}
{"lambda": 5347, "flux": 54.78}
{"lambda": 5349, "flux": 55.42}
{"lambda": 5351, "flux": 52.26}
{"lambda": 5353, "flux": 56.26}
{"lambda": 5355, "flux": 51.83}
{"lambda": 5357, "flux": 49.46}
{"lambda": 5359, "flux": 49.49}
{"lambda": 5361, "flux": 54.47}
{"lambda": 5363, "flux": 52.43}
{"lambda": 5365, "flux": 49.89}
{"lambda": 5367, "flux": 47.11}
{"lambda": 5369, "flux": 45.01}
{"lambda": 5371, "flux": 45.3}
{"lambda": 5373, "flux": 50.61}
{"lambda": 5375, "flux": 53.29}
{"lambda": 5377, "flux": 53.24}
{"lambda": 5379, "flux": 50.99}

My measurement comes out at -0.9 angstrom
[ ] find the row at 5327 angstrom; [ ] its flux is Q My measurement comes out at 45.82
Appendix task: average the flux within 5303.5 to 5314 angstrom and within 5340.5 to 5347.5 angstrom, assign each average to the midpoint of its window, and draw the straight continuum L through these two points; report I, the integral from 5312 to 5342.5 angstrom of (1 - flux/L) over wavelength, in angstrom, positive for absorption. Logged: 0.8 angstrom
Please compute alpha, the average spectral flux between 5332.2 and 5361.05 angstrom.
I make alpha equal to 51.9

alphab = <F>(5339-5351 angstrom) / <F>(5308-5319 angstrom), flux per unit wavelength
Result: 1.1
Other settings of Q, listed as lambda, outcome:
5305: 48.83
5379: 50.99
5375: 53.29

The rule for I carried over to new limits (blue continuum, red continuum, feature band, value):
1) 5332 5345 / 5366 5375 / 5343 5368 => -1.5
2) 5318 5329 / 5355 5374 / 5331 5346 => -0.1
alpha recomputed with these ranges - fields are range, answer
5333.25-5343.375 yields 51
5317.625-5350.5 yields 50.2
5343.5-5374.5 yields 51.1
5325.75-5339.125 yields 46.9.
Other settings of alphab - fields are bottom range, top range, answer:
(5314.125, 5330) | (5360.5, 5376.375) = 1.02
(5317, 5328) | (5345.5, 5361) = 1.04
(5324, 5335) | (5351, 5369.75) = 1.10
